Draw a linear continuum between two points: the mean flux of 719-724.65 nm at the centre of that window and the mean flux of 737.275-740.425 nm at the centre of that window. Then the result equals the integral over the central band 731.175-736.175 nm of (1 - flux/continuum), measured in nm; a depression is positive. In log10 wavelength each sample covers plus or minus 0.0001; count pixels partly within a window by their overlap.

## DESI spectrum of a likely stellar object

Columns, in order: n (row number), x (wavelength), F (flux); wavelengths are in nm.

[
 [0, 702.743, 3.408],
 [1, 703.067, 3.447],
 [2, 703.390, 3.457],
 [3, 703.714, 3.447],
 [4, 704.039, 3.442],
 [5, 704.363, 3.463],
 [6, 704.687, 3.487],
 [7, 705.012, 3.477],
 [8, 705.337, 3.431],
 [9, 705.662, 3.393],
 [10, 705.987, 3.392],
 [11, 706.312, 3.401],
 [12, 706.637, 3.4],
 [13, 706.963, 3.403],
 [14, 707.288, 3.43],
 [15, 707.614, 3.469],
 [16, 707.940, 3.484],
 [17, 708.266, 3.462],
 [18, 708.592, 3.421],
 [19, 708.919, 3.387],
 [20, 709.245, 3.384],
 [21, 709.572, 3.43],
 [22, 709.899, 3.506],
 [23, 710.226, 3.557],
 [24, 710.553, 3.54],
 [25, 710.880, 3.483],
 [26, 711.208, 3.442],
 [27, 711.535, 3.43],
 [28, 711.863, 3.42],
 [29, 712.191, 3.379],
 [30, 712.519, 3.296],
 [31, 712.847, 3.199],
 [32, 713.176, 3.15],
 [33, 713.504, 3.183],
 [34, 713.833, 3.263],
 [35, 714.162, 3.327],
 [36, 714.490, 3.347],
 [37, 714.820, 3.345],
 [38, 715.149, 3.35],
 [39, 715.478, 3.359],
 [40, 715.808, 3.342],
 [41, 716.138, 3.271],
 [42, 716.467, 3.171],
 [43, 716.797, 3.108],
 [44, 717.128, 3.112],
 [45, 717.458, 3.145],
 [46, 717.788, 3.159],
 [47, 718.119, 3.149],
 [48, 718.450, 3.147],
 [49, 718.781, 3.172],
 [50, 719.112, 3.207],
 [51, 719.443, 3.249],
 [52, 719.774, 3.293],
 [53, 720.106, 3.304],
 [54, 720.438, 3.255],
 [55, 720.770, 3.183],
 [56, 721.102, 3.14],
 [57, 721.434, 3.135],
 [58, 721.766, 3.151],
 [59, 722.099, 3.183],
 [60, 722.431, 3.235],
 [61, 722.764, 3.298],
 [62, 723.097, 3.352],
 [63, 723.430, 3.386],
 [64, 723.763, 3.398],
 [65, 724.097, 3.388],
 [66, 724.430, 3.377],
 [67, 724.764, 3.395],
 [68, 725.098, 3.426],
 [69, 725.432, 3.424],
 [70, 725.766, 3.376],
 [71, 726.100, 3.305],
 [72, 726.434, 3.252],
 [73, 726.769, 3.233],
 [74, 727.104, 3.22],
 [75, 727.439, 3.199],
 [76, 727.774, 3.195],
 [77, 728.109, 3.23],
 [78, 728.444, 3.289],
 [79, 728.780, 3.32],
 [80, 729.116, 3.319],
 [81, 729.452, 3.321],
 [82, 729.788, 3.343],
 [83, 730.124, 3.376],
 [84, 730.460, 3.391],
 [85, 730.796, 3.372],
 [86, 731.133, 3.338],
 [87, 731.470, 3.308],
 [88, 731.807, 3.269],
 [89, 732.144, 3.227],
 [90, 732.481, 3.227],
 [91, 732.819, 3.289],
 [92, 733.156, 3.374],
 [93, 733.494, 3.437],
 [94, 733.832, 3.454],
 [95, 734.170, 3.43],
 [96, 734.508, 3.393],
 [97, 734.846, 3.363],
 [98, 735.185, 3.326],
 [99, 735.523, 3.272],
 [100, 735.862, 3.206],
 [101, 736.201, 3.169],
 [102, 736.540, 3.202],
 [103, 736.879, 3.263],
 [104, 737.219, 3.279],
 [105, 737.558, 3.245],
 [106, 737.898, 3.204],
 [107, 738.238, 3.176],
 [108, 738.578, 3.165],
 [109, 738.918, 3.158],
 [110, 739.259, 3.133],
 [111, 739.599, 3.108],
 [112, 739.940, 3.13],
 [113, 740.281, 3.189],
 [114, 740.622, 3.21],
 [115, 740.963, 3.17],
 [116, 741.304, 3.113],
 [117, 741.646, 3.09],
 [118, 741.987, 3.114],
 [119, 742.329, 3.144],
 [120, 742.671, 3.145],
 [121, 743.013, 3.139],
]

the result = -0.190 nm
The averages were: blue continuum 3.27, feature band 3.32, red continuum 3.17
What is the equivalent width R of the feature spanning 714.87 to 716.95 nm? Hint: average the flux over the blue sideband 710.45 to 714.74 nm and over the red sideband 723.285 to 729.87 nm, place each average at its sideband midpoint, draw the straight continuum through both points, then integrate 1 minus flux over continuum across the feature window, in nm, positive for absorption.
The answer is 0.04 nm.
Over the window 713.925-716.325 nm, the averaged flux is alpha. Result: 3.33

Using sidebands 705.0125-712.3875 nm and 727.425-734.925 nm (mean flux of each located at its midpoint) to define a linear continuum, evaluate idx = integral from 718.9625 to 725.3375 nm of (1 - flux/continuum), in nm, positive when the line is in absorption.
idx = 0.17 nm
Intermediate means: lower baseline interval 3.44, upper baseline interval 3.33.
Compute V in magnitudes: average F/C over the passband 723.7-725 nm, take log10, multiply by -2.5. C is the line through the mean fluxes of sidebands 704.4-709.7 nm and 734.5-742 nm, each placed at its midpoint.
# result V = -0.03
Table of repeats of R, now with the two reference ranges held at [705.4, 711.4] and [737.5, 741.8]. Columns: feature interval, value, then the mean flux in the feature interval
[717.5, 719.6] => 0.108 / 3.18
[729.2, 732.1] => -0.084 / 3.33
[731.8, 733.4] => -0.031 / 3.29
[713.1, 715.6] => 0.070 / 3.3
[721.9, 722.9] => 0.025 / 3.23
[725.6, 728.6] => 0.016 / 3.26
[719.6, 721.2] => 0.046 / 3.24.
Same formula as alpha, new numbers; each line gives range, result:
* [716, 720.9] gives 3.19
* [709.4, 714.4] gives 3.37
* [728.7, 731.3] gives 3.35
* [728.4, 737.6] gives 3.32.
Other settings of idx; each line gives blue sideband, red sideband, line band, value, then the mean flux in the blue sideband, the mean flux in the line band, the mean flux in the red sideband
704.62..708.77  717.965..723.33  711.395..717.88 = 0.08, 3.43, 3.27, 3.22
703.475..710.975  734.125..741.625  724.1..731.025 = -0.05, 3.45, 3.32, 3.22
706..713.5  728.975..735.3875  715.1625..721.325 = 0.31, 3.41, 3.21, 3.35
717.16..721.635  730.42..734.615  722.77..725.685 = -0.12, 3.19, 3.39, 3.34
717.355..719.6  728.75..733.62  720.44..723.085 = 0.01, 3.18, 3.2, 3.33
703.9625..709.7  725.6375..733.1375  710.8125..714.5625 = 0.08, 3.43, 3.32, 3.29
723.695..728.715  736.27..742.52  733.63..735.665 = -0.10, 3.31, 3.38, 3.17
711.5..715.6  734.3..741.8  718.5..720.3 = 0.02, 3.31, 3.24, 3.21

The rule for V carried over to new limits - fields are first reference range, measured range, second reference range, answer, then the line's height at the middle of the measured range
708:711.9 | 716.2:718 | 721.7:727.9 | 0.08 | 3.39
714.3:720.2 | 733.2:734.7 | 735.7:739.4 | -0.07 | 3.21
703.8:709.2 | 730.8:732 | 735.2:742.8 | -0.02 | 3.24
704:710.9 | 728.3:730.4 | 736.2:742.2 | -0.02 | 3.26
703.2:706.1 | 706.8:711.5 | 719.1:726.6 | -0.02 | 3.41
